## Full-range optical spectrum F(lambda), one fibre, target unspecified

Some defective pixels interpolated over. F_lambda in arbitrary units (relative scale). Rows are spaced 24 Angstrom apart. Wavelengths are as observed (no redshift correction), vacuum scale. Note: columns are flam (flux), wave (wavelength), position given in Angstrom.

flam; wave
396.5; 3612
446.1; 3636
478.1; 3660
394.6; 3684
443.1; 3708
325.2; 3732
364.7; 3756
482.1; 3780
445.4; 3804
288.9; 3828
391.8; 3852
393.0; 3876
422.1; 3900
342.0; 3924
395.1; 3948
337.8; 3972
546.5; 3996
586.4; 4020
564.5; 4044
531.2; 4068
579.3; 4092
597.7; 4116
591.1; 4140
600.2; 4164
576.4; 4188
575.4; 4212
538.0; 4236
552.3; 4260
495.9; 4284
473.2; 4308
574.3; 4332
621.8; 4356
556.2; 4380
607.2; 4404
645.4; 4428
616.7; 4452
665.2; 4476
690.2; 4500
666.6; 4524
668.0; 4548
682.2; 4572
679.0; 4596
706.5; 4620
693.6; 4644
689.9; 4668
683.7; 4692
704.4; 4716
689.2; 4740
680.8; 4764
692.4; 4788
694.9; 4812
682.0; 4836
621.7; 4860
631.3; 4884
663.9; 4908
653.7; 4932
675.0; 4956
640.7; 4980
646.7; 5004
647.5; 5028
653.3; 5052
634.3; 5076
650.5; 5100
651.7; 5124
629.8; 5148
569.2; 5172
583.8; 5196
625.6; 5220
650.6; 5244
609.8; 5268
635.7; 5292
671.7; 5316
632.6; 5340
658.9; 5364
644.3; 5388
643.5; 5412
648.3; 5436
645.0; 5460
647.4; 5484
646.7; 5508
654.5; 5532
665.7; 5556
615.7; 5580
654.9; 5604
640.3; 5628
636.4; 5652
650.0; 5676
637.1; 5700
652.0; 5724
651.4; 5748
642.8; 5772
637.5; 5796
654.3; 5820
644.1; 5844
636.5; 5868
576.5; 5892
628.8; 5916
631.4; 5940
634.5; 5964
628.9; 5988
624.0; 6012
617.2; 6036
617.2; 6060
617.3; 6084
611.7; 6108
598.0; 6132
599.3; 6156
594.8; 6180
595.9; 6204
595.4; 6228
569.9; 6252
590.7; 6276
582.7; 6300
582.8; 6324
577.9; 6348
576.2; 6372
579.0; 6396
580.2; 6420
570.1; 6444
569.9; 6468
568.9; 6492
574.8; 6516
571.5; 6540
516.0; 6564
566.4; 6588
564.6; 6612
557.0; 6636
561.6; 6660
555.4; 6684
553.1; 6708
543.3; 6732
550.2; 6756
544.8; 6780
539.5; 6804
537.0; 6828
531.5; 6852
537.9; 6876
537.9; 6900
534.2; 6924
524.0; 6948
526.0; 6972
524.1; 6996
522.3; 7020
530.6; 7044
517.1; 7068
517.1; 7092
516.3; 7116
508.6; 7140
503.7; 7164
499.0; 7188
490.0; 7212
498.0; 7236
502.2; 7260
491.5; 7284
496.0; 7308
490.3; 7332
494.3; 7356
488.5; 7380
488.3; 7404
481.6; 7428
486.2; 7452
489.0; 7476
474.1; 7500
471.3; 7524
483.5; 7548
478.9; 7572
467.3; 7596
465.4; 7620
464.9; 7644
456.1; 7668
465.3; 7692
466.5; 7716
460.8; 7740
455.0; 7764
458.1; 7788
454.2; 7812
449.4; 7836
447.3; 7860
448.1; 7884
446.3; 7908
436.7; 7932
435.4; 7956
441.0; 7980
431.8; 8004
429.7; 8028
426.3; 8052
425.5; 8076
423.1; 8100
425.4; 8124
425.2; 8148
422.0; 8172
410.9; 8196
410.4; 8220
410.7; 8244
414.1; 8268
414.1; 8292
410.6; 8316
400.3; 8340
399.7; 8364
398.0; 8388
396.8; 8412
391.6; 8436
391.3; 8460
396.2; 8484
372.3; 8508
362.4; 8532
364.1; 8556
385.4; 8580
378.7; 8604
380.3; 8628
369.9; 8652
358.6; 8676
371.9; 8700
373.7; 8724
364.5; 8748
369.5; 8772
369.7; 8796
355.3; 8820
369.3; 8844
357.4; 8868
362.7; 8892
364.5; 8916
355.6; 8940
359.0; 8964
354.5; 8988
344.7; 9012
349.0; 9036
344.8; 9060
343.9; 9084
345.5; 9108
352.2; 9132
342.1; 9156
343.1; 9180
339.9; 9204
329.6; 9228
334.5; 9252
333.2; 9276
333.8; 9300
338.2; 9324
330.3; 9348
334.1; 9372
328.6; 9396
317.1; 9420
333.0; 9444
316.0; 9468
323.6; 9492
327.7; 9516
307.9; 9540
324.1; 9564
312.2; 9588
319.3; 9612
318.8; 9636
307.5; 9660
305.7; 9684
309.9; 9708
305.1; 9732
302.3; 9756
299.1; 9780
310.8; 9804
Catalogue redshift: 0.000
